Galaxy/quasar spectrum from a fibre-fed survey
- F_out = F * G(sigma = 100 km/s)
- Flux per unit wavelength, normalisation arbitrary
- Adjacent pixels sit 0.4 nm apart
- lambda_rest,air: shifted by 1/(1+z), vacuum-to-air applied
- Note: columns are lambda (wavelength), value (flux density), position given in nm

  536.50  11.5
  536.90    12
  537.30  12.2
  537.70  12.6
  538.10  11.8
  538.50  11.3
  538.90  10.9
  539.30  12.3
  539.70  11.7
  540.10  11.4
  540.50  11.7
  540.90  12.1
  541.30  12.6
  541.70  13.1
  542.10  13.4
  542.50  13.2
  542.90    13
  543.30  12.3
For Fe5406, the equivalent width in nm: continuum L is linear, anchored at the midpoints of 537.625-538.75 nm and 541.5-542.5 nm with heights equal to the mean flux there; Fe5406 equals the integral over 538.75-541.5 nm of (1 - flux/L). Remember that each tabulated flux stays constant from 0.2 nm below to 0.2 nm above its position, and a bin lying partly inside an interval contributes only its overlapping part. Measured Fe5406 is 0.15 nm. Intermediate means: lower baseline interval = 11.8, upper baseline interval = 13.2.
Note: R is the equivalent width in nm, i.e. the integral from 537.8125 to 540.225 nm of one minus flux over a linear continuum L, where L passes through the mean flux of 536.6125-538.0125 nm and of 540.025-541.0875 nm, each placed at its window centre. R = 0.07 nm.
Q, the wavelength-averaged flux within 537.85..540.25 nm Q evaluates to 11.6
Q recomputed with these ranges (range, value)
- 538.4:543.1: 12.2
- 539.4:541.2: 11.8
